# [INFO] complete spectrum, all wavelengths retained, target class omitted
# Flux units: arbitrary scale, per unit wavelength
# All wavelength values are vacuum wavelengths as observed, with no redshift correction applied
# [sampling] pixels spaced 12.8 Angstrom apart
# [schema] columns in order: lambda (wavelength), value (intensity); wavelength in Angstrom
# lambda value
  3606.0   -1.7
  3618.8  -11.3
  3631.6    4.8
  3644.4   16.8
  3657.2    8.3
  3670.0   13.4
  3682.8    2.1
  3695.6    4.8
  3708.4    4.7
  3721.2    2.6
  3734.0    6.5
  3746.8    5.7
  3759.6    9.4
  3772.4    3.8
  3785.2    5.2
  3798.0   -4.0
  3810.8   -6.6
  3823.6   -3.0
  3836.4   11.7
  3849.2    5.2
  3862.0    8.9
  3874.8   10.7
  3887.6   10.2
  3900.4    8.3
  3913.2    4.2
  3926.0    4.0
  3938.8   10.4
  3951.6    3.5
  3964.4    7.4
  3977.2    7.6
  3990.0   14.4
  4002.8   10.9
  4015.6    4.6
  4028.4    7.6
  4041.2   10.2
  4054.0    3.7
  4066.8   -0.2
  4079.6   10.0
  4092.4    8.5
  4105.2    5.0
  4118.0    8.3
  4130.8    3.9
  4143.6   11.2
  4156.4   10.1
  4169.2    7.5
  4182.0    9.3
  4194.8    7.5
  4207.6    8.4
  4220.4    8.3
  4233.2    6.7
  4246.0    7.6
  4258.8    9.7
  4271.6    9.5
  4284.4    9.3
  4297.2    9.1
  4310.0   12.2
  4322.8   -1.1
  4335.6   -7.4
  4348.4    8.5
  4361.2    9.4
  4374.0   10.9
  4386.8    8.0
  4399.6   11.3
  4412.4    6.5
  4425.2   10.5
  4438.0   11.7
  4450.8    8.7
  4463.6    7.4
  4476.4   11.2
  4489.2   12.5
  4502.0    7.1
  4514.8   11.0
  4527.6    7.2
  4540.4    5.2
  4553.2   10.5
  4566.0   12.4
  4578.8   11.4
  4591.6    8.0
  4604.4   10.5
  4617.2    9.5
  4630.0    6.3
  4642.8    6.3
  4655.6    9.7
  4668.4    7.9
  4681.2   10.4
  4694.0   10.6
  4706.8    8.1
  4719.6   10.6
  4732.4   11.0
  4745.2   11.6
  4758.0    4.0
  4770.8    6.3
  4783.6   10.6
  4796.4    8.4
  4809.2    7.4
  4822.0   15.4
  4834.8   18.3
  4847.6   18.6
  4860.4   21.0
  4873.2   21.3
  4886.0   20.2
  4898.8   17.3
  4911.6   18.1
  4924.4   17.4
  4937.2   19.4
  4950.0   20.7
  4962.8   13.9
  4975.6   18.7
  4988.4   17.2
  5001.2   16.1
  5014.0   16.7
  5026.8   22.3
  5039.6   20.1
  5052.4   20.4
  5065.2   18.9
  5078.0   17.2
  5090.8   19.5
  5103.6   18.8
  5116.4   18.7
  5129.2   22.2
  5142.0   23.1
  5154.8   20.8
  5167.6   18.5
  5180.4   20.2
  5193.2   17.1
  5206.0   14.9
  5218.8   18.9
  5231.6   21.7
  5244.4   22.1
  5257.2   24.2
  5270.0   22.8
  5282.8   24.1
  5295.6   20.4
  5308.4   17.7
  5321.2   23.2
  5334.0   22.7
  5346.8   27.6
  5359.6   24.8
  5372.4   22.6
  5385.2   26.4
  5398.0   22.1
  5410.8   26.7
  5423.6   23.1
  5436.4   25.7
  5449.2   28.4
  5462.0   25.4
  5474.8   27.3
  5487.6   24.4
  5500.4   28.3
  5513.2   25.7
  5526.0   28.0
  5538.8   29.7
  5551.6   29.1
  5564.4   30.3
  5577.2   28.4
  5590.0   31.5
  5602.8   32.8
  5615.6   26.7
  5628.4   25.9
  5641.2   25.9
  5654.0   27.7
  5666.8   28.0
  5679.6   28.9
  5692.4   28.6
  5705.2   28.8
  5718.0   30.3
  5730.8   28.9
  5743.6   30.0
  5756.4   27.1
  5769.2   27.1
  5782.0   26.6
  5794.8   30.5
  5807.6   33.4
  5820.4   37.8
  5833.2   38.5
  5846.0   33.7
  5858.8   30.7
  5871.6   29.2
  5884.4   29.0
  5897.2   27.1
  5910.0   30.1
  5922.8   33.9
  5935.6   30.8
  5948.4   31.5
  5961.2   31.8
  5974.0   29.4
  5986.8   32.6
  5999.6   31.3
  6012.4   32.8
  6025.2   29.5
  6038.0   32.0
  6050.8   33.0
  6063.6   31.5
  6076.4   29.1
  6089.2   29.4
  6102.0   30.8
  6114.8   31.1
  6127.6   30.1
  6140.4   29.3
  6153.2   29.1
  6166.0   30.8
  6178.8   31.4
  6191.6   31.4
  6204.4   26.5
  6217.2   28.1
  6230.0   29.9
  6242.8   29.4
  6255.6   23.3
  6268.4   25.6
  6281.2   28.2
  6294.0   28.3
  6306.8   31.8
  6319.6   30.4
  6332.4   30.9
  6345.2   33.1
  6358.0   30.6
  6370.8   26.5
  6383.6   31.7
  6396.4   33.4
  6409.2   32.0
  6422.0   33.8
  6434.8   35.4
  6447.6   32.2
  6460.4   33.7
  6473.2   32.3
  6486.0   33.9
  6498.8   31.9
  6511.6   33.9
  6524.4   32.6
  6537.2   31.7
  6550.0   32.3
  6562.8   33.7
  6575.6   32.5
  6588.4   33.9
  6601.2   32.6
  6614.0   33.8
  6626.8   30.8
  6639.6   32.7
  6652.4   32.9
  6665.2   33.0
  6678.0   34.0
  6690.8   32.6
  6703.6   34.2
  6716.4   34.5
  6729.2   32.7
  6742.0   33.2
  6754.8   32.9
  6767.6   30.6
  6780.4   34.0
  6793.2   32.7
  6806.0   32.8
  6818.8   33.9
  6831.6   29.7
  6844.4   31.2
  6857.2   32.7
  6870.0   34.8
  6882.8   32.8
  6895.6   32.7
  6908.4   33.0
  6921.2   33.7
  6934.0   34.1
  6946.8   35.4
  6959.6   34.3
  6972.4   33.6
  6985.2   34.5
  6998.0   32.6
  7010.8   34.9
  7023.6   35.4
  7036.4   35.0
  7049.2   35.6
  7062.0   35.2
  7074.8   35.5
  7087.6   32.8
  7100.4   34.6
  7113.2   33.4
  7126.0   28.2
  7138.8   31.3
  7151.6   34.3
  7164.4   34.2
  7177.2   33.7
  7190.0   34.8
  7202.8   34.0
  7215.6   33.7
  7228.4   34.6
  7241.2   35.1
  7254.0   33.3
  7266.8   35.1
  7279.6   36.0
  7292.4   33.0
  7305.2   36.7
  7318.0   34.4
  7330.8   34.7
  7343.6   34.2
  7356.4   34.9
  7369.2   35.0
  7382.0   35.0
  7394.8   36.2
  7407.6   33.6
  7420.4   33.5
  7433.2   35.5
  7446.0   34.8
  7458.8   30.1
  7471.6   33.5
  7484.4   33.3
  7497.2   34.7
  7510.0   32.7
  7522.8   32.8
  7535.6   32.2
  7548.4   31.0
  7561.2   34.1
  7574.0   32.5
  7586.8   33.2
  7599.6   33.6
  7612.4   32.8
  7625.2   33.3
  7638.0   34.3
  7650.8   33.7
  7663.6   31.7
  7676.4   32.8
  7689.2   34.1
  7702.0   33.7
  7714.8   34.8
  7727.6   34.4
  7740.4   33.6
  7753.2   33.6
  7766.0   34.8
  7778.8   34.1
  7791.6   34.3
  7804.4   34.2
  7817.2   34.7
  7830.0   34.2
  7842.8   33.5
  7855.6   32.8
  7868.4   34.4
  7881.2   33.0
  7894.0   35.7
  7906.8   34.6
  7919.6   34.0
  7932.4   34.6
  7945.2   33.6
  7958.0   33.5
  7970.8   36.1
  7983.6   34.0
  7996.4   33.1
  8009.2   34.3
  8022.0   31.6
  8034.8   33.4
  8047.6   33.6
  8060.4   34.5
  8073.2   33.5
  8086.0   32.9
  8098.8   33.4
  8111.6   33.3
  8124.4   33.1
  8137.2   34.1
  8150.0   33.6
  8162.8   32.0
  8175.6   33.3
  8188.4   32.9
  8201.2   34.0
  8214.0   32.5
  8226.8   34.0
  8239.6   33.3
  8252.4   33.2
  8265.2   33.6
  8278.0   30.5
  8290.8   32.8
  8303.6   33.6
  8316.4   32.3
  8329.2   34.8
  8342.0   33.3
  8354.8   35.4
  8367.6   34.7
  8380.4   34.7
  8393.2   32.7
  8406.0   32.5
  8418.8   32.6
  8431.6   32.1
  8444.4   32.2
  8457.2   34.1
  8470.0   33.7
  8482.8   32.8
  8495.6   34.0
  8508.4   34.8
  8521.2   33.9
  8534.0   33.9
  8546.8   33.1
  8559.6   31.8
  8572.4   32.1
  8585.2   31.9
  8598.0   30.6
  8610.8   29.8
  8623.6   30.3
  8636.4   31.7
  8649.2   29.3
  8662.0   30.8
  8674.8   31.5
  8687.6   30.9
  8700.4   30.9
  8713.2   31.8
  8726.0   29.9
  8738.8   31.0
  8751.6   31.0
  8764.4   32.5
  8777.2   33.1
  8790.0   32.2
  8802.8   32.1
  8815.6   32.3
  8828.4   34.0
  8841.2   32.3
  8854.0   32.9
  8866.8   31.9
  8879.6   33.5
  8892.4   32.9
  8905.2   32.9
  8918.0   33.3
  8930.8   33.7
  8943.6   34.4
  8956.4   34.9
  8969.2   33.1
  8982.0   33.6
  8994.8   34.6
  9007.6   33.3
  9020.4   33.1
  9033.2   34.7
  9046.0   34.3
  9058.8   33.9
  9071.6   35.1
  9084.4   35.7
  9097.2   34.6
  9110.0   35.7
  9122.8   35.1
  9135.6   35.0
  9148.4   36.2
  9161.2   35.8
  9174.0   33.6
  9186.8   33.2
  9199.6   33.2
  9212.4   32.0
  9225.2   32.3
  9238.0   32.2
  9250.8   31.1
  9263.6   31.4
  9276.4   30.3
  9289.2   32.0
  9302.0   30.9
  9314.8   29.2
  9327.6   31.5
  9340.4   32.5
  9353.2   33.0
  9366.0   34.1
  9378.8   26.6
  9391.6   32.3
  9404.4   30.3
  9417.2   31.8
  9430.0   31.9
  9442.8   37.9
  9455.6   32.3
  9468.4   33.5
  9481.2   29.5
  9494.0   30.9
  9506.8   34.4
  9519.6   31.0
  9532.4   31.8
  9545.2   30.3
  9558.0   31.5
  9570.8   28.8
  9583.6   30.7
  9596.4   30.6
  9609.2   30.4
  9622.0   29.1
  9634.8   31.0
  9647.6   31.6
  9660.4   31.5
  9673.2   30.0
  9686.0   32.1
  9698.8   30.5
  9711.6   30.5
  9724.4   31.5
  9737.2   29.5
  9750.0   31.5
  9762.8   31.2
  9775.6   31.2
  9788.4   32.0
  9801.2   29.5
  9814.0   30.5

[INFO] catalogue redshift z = 0.210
